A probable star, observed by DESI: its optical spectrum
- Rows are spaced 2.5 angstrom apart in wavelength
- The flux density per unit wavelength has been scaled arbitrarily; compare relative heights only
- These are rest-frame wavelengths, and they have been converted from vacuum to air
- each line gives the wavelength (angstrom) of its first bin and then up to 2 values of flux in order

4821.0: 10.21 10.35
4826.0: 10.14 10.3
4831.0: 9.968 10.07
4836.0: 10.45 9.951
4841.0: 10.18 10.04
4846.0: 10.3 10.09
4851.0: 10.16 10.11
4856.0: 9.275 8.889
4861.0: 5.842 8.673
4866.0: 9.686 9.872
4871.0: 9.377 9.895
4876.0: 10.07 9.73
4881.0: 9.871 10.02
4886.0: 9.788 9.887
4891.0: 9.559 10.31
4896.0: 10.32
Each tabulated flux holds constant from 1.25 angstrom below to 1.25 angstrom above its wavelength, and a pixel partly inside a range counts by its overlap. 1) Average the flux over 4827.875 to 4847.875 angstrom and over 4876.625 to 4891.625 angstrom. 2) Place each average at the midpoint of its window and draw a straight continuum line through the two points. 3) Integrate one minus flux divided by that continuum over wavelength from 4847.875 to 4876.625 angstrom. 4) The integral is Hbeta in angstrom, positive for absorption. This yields 2.0 angstrom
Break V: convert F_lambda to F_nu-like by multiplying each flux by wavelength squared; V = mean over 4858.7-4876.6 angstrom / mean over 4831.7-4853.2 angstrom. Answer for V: 0.9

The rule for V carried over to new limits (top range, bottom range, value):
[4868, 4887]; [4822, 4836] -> 0.98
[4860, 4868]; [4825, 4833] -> 0.83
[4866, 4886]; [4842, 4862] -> 1.06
